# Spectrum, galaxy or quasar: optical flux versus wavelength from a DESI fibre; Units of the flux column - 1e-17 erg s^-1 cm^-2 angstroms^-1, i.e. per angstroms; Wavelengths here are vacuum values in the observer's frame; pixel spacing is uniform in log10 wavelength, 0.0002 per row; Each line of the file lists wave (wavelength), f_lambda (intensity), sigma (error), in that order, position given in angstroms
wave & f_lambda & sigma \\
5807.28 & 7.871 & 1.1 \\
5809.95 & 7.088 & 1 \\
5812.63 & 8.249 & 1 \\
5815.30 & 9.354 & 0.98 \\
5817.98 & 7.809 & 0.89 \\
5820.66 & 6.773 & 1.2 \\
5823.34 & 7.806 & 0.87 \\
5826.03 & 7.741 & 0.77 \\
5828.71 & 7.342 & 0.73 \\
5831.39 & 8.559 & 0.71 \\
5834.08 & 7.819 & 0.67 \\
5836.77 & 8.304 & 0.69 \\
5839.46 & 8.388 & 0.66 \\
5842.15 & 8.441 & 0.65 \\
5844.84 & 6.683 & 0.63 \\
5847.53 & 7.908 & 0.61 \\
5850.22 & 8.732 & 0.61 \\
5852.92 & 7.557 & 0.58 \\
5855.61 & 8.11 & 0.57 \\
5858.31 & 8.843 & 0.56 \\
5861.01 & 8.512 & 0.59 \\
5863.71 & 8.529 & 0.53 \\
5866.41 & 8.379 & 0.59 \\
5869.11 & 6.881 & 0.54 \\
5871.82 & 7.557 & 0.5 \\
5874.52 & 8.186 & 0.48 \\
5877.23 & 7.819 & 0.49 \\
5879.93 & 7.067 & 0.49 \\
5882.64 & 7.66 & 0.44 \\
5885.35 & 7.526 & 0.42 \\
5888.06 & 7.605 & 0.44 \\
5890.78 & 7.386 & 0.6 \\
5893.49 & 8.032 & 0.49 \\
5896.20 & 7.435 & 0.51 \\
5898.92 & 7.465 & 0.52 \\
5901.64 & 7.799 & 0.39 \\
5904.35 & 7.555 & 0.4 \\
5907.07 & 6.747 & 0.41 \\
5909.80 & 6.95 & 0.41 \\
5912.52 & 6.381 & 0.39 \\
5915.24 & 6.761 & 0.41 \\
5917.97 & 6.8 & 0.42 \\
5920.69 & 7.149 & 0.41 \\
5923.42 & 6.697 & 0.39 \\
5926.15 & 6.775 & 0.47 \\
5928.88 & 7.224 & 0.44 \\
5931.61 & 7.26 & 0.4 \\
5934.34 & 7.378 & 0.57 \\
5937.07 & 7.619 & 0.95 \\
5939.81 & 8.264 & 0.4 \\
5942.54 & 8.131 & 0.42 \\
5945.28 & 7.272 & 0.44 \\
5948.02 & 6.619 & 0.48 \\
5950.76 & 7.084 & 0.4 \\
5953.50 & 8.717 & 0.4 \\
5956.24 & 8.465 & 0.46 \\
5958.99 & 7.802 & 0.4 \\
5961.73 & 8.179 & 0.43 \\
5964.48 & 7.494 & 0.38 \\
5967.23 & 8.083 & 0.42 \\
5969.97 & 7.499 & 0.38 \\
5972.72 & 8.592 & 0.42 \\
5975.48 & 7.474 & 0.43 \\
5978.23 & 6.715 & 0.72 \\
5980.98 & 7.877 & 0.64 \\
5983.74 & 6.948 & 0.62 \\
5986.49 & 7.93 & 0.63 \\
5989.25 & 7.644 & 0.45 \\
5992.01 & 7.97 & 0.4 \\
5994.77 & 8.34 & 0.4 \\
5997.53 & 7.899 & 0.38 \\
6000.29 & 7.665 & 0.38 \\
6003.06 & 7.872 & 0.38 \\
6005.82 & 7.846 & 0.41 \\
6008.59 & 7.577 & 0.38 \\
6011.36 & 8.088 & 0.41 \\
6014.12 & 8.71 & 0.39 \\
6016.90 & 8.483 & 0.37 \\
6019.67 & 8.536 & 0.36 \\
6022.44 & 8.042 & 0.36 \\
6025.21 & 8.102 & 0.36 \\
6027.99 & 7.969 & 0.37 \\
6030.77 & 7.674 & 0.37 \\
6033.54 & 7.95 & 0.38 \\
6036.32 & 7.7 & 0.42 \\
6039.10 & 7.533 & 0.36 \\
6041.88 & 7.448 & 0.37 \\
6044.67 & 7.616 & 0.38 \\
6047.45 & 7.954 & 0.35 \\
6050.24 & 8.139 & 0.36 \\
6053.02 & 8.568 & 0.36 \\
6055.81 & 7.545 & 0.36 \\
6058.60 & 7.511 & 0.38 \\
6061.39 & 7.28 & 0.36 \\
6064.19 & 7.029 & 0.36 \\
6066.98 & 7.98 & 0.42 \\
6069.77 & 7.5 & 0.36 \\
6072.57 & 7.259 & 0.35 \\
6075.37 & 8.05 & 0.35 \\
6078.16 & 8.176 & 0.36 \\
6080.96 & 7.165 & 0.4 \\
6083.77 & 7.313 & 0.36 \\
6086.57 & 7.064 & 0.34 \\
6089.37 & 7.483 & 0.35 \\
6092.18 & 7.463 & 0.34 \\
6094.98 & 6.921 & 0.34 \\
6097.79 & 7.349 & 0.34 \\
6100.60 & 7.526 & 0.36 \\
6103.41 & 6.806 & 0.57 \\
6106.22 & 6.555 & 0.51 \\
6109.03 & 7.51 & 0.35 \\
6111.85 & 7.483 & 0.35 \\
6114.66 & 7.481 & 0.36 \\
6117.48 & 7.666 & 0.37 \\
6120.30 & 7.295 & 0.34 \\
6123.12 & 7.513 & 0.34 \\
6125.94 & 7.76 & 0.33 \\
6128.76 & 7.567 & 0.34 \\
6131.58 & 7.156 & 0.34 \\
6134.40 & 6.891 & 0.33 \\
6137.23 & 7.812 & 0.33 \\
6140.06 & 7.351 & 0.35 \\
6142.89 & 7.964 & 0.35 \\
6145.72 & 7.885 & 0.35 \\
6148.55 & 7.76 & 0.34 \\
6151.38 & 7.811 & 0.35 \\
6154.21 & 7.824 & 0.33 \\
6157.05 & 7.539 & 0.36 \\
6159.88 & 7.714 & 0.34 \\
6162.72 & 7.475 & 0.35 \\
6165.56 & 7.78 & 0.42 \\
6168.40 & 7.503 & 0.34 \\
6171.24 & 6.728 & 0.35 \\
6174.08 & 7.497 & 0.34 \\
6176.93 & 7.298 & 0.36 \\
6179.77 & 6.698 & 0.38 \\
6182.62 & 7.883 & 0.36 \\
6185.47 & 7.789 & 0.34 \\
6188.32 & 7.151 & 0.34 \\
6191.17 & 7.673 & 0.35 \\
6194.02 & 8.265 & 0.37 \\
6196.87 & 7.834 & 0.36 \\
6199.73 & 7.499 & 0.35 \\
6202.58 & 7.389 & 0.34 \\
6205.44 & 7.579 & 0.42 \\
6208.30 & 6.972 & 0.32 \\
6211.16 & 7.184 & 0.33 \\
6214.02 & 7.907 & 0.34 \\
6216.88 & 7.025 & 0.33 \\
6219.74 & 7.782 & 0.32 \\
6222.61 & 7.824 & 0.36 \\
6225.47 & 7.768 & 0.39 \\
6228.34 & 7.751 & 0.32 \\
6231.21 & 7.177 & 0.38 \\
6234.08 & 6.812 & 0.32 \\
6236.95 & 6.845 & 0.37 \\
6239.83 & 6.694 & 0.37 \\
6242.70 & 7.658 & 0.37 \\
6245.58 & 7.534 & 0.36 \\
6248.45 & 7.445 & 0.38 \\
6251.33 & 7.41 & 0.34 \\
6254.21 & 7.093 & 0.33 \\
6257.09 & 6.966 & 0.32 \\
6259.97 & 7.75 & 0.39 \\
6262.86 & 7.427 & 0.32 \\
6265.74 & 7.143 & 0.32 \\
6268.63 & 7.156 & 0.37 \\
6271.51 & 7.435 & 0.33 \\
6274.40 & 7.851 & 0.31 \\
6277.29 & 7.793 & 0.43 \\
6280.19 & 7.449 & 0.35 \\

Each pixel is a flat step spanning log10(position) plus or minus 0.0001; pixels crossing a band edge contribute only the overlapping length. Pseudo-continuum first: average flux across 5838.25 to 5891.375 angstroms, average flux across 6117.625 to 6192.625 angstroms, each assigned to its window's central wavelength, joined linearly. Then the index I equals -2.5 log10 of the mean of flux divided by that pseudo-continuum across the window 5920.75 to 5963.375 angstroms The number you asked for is 0.03 mag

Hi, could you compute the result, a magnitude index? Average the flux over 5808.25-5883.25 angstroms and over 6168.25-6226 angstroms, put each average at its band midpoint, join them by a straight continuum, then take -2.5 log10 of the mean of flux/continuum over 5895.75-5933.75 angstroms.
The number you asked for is 0.11 mag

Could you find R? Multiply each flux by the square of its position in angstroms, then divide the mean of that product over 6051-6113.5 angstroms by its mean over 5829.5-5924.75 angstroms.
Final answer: 1.0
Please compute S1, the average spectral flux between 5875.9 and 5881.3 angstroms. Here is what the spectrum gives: 7.45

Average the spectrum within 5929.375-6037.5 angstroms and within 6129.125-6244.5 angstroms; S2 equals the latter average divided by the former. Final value 0.96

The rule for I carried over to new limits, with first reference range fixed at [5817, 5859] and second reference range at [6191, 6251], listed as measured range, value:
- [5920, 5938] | 0.10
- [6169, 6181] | 0.06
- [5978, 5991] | 0.03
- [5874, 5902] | 0.03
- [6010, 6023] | -0.09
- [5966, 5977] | -0.02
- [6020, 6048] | -0.02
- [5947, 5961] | 0.00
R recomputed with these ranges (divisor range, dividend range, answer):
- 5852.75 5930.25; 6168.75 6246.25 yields 1.10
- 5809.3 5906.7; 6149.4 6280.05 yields 1.07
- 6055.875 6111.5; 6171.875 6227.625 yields 1.06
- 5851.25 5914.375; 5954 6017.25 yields 1.07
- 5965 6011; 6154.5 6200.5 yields 1.03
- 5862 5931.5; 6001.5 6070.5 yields 1.12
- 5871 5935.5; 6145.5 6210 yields 1.13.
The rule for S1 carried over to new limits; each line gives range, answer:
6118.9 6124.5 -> 7.4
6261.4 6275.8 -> 7.4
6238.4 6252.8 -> 7.35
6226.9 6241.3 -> 7.06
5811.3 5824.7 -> 8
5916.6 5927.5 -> 6.85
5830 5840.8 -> 8.26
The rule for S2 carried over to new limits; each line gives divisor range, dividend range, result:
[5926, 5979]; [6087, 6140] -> 0.96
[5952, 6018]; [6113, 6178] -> 0.95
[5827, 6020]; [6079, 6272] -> 0.96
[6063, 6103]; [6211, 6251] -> 0.99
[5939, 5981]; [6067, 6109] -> 0.95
